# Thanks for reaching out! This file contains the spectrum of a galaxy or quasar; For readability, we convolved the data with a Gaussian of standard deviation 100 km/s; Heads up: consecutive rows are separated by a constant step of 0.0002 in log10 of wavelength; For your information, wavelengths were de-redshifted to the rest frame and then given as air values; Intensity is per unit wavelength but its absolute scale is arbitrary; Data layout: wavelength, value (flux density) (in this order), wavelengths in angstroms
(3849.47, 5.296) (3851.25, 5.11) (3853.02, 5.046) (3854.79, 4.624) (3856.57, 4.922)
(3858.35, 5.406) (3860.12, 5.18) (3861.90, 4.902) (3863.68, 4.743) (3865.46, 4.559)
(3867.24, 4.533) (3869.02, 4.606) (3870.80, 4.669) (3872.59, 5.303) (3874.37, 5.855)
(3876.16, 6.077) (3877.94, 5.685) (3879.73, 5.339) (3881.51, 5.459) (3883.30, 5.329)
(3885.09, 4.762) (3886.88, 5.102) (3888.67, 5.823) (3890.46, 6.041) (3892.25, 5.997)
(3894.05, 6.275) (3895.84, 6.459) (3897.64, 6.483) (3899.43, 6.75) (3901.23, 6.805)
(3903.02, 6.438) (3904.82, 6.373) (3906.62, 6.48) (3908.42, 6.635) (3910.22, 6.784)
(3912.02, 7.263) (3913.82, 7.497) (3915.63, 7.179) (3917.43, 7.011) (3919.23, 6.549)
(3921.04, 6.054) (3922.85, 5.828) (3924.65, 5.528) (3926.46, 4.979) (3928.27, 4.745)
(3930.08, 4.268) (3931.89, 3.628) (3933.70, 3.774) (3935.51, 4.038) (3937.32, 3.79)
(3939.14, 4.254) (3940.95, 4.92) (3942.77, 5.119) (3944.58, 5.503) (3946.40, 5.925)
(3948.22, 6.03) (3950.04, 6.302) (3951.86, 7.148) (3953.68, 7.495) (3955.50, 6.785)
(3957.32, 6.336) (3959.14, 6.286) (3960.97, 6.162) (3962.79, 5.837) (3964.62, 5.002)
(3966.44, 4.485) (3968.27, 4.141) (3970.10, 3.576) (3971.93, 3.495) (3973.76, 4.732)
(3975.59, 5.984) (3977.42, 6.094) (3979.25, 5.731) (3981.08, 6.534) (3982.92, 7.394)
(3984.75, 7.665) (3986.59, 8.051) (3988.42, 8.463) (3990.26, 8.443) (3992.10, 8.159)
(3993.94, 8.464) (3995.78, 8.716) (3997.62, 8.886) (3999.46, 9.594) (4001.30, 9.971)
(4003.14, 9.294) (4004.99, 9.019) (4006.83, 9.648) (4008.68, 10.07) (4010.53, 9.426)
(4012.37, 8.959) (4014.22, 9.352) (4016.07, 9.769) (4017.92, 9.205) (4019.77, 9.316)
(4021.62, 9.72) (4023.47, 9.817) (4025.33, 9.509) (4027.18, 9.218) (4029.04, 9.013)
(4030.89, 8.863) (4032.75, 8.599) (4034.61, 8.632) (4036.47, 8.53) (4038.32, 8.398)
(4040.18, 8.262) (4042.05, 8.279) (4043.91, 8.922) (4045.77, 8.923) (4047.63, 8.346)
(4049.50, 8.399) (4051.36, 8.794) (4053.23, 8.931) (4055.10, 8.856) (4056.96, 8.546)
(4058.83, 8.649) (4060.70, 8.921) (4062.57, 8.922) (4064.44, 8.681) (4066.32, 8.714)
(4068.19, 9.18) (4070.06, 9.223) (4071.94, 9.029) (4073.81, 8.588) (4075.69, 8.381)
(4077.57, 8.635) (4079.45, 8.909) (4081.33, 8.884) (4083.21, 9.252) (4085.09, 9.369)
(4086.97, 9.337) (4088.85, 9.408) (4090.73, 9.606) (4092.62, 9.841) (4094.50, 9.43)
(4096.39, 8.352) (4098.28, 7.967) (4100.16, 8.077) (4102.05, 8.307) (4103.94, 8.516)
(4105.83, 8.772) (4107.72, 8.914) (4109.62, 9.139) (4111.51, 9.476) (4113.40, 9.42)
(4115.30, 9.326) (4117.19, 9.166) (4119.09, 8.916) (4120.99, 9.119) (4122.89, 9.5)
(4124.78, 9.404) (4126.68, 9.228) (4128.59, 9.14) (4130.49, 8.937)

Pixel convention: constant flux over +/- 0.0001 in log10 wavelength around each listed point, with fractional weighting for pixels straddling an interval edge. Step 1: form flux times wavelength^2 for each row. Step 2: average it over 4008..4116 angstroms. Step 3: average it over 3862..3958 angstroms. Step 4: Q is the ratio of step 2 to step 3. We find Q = 1.7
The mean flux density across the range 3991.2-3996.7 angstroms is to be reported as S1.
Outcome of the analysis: 8.45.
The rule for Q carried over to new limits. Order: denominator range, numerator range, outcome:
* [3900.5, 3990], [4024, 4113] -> 1.60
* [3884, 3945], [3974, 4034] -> 1.57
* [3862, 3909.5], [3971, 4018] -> 1.50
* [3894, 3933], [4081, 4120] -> 1.61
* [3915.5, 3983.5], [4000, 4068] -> 1.72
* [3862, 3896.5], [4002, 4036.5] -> 1.85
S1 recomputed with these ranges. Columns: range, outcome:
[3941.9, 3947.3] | 5.52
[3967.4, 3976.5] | 4.38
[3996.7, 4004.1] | 9.44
